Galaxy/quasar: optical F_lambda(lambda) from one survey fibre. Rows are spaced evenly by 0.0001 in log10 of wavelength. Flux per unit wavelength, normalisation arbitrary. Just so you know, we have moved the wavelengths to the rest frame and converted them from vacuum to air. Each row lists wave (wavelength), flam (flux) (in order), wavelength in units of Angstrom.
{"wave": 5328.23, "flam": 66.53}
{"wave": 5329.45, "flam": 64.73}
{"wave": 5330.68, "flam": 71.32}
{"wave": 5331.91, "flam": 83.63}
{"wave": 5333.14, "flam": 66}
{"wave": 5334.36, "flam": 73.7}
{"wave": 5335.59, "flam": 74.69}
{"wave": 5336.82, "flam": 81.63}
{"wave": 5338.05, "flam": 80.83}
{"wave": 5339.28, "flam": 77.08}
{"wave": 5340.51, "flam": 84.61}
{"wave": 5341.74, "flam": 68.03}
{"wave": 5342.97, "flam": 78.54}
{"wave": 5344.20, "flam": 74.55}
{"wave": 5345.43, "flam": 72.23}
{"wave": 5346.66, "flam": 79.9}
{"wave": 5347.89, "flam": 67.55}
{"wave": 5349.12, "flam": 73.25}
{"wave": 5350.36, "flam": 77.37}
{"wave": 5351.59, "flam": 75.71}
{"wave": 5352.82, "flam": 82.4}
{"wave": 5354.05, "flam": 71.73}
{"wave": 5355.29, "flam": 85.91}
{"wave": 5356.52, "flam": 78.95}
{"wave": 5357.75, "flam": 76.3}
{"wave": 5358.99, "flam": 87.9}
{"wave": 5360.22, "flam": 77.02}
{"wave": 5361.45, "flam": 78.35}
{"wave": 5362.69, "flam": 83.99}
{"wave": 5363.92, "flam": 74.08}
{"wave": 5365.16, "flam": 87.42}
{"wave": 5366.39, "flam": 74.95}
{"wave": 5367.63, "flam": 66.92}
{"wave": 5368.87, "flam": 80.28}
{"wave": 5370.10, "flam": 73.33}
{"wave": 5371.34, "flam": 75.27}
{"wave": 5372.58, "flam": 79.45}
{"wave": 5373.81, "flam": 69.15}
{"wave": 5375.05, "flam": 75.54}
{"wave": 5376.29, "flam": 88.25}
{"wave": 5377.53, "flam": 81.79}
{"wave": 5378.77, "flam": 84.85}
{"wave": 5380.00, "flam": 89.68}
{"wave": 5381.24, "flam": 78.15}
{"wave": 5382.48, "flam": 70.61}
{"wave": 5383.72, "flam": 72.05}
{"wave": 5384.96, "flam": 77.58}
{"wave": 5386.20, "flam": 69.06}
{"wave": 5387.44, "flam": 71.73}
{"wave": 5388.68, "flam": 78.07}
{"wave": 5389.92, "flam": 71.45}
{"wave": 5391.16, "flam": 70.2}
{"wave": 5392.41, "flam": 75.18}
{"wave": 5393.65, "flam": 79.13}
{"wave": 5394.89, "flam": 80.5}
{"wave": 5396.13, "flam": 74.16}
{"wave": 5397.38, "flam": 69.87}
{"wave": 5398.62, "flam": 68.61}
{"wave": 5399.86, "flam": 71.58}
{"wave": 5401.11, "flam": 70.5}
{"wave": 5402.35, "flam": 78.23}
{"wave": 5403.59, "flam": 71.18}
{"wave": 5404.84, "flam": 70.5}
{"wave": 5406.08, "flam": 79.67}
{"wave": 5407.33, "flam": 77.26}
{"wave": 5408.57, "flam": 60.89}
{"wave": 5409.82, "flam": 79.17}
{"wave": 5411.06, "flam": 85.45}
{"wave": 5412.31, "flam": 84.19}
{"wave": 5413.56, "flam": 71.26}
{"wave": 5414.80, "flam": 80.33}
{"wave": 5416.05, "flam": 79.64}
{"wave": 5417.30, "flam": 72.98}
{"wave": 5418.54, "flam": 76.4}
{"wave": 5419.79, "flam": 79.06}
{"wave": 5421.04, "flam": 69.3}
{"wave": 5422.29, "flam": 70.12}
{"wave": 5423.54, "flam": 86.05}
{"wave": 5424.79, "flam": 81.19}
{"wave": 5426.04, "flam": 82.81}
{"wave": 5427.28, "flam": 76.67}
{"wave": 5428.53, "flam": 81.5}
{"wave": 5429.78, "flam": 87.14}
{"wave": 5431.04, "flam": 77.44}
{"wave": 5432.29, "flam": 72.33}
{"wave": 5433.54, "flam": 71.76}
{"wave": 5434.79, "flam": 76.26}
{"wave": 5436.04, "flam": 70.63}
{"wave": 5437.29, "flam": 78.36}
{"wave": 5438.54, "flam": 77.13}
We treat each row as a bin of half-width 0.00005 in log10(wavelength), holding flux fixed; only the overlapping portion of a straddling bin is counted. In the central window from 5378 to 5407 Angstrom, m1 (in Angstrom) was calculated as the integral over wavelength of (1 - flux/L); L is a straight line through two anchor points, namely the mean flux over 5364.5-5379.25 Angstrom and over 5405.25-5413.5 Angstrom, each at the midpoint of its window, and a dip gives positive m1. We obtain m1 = 0.96 Angstrom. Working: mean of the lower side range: 78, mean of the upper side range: 77.1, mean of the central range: 74.9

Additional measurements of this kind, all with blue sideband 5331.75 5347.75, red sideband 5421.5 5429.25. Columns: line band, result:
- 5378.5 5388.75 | 0.18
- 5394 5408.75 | 1.02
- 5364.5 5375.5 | 0.22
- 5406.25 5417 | 0.25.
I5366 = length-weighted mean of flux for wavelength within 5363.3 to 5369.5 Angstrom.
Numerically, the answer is 76.8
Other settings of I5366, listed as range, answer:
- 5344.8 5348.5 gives 73.3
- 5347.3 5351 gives 72.7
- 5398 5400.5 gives 70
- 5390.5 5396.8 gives 75.7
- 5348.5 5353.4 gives 77.1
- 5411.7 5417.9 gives 77.6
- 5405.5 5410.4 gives 74.1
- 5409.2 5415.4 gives 80.1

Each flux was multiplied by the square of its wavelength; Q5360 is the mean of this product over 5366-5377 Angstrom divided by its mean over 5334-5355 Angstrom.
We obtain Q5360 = 1.01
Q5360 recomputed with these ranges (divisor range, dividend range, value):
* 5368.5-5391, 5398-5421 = 0.99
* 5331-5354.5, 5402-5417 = 1.03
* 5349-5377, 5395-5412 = 0.96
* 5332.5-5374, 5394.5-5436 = 1.01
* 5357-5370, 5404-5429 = 1.00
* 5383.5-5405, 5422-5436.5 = 1.08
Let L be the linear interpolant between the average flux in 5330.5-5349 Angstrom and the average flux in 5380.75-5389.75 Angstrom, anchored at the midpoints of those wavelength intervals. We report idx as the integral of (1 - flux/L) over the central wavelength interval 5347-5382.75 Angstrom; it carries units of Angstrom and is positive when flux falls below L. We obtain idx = -1.8 Angstrom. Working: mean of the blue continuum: 75.7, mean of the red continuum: 73.7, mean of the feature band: 78.2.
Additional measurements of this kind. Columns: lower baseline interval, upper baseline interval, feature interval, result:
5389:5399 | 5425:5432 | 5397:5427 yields 0.7 Angstrom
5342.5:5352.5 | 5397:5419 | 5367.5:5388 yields -0.5 Angstrom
